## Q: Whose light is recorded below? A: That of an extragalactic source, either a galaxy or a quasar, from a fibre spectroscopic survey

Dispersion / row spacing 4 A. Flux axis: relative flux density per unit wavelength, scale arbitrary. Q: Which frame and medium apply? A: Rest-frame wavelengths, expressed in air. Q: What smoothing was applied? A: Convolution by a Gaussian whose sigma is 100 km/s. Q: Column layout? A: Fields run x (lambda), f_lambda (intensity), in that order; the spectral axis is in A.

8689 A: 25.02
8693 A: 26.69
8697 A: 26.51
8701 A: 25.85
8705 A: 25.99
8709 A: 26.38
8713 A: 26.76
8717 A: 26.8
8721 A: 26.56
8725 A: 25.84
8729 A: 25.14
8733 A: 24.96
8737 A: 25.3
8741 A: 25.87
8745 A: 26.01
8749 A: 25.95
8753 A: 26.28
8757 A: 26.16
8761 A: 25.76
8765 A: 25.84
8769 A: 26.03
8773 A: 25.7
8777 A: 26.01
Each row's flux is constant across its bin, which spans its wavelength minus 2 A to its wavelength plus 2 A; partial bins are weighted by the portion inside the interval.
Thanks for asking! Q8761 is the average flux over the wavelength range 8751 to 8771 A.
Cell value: 26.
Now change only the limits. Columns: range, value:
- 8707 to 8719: 26.6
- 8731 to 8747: 25.5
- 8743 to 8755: 26.1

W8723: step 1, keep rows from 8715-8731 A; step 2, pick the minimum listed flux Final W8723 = 25.14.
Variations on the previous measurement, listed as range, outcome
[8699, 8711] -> 25.85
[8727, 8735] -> 24.96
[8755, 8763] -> 25.76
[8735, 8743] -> 25.3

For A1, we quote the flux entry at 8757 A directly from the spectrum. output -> 26.16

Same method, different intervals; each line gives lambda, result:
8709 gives 26.38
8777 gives 26.01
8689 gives 25.02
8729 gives 25.14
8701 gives 25.85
